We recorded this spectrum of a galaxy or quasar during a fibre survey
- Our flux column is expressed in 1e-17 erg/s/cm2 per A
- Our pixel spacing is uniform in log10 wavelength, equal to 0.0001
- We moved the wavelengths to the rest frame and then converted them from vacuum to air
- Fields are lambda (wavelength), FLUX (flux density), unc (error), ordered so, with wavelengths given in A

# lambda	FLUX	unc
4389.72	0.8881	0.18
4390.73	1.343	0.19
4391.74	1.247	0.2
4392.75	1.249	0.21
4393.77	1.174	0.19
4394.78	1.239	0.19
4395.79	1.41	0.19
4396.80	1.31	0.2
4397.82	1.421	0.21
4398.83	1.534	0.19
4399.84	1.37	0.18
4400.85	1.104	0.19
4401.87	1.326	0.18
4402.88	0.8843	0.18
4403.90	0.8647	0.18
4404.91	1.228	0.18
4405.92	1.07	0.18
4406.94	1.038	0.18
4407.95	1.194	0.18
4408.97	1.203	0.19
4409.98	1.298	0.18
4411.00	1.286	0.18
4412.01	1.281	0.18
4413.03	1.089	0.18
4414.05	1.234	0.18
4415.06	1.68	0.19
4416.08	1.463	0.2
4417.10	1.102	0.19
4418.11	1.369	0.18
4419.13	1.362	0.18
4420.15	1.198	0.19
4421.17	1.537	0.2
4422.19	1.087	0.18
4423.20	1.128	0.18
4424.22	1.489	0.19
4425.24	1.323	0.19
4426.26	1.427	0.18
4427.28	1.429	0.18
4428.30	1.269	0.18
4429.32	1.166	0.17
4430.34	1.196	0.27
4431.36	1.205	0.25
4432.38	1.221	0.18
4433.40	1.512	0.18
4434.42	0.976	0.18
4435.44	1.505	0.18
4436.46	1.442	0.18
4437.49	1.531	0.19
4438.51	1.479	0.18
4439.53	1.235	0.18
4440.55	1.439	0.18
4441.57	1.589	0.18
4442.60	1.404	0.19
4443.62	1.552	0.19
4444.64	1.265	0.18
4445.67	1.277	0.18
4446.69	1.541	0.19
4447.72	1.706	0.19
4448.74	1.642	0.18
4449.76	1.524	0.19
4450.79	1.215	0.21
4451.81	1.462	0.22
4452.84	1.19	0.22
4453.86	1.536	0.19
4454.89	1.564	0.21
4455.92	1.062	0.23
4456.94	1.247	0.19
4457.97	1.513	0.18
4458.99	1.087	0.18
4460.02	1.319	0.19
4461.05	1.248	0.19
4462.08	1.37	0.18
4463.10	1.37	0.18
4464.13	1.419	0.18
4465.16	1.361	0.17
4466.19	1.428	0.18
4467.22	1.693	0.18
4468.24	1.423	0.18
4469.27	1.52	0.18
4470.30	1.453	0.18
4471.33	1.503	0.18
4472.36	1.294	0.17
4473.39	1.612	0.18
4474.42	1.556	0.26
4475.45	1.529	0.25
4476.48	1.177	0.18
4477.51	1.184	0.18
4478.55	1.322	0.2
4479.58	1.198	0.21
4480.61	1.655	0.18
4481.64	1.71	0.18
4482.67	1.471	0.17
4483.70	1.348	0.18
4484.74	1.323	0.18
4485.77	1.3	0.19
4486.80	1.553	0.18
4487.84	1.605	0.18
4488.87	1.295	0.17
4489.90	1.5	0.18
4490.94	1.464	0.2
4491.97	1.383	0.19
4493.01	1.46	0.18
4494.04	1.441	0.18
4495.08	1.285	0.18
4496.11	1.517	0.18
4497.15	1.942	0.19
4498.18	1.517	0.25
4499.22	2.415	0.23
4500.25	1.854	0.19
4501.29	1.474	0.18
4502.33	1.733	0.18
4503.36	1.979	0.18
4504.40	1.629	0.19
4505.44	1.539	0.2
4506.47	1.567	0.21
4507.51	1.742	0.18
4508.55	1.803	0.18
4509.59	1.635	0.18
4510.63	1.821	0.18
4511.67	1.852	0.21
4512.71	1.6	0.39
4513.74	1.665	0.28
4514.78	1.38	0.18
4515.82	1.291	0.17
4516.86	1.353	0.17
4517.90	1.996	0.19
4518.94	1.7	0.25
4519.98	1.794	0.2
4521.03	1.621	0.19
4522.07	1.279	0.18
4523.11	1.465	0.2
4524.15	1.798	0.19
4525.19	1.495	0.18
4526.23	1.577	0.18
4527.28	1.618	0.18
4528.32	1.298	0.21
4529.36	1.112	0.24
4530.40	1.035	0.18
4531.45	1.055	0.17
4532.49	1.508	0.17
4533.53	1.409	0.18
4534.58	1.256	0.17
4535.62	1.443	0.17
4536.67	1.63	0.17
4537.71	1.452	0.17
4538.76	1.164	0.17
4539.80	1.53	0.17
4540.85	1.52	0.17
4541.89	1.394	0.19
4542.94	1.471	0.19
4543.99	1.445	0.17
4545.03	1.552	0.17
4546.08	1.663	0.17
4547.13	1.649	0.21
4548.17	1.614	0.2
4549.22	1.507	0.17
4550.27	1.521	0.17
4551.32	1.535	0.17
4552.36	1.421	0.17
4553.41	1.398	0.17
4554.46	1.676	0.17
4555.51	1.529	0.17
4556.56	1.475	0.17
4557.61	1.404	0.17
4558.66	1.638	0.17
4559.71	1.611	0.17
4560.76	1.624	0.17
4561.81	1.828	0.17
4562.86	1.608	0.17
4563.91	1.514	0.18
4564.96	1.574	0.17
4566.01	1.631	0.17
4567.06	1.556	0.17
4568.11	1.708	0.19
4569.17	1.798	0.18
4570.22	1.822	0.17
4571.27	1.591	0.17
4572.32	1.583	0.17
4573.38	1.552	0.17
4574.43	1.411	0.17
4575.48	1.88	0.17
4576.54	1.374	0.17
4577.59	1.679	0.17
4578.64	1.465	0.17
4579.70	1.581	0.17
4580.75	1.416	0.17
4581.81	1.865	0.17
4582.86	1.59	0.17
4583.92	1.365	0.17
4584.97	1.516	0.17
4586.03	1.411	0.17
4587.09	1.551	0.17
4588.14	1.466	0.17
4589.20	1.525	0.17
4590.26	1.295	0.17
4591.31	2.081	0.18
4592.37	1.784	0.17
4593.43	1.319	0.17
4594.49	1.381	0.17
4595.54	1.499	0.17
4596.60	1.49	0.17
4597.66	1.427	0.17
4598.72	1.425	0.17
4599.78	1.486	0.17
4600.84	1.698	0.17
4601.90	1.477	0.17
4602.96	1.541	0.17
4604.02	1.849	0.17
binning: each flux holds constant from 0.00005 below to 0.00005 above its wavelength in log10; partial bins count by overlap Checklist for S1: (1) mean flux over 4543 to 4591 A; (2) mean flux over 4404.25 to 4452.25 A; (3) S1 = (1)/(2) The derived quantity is 1.2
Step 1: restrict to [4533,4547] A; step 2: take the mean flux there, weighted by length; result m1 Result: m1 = 1.46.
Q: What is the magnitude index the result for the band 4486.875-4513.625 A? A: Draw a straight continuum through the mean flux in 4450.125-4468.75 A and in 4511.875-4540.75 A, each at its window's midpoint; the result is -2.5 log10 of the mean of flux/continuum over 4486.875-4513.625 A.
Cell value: -0.15 mag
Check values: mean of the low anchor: 1.36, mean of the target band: 1.64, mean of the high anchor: 1.47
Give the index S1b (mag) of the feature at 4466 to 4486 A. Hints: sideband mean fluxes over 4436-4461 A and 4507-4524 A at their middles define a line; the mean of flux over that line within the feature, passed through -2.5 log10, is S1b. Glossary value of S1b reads 0.044 mag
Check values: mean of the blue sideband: 1.41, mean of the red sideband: 1.63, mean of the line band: 1.44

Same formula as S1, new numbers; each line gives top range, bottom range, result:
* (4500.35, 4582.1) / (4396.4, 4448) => 1.19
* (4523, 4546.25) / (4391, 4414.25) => 1.17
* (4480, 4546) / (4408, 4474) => 1.12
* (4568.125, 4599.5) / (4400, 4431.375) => 1.25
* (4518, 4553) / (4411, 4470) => 1.08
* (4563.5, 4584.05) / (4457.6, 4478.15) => 1.14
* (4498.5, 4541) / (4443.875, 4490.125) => 1.11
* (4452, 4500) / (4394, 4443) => 1.12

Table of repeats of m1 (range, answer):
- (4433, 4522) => 1.5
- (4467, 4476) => 1.5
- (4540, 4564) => 1.55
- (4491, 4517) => 1.64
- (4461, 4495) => 1.43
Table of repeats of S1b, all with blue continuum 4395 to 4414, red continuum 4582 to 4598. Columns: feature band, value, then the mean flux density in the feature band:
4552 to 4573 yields -0.09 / 1.6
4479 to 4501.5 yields -0.13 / 1.53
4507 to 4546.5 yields -0.07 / 1.51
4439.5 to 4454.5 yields -0.13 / 1.45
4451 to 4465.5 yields -0.03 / 1.34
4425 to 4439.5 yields -0.06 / 1.33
